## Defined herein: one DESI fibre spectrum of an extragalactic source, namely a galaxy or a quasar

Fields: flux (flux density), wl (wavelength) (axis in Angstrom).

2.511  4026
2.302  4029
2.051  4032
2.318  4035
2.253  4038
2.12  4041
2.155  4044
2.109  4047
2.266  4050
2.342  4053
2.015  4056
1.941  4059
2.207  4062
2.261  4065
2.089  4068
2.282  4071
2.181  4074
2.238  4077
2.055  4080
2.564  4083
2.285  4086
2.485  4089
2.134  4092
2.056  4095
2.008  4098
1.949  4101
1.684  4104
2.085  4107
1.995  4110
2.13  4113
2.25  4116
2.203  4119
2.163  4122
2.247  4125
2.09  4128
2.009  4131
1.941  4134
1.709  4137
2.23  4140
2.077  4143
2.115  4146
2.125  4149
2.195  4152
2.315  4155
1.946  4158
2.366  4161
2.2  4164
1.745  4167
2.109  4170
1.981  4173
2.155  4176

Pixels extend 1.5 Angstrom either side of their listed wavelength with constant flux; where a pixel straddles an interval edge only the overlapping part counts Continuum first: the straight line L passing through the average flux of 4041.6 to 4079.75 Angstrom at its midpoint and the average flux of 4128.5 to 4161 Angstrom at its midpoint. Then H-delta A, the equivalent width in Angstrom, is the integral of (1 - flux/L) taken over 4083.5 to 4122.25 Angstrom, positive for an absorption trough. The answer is 0.1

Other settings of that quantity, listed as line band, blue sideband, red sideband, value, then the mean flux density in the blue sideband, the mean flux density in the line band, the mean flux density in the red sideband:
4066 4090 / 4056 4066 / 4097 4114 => -2.5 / 2.11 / 2.27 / 1.97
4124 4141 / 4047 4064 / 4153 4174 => 0.7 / 2.15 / 2.03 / 2.1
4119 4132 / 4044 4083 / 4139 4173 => 0.0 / 2.18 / 2.14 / 2.12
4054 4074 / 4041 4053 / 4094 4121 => 0.1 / 2.19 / 2.14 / 2.04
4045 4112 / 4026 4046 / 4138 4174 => 1.1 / 2.22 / 2.15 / 2.11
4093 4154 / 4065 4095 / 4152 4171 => 3.2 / 2.25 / 2.07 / 2.12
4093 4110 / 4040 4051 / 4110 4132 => 1.5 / 2.16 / 1.97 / 2.15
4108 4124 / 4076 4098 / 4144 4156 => 0.5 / 2.24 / 2.15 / 2.18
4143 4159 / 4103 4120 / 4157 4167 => -0.3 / 2.06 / 2.14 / 2.12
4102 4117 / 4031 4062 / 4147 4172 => 0.8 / 2.16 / 2.02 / 2.12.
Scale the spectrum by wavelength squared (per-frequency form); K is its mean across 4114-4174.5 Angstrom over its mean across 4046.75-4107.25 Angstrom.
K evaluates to 1.01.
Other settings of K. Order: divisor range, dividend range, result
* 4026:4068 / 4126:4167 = 1.00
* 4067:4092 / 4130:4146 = 0.91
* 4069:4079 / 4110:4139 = 0.96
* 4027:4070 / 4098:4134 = 0.98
